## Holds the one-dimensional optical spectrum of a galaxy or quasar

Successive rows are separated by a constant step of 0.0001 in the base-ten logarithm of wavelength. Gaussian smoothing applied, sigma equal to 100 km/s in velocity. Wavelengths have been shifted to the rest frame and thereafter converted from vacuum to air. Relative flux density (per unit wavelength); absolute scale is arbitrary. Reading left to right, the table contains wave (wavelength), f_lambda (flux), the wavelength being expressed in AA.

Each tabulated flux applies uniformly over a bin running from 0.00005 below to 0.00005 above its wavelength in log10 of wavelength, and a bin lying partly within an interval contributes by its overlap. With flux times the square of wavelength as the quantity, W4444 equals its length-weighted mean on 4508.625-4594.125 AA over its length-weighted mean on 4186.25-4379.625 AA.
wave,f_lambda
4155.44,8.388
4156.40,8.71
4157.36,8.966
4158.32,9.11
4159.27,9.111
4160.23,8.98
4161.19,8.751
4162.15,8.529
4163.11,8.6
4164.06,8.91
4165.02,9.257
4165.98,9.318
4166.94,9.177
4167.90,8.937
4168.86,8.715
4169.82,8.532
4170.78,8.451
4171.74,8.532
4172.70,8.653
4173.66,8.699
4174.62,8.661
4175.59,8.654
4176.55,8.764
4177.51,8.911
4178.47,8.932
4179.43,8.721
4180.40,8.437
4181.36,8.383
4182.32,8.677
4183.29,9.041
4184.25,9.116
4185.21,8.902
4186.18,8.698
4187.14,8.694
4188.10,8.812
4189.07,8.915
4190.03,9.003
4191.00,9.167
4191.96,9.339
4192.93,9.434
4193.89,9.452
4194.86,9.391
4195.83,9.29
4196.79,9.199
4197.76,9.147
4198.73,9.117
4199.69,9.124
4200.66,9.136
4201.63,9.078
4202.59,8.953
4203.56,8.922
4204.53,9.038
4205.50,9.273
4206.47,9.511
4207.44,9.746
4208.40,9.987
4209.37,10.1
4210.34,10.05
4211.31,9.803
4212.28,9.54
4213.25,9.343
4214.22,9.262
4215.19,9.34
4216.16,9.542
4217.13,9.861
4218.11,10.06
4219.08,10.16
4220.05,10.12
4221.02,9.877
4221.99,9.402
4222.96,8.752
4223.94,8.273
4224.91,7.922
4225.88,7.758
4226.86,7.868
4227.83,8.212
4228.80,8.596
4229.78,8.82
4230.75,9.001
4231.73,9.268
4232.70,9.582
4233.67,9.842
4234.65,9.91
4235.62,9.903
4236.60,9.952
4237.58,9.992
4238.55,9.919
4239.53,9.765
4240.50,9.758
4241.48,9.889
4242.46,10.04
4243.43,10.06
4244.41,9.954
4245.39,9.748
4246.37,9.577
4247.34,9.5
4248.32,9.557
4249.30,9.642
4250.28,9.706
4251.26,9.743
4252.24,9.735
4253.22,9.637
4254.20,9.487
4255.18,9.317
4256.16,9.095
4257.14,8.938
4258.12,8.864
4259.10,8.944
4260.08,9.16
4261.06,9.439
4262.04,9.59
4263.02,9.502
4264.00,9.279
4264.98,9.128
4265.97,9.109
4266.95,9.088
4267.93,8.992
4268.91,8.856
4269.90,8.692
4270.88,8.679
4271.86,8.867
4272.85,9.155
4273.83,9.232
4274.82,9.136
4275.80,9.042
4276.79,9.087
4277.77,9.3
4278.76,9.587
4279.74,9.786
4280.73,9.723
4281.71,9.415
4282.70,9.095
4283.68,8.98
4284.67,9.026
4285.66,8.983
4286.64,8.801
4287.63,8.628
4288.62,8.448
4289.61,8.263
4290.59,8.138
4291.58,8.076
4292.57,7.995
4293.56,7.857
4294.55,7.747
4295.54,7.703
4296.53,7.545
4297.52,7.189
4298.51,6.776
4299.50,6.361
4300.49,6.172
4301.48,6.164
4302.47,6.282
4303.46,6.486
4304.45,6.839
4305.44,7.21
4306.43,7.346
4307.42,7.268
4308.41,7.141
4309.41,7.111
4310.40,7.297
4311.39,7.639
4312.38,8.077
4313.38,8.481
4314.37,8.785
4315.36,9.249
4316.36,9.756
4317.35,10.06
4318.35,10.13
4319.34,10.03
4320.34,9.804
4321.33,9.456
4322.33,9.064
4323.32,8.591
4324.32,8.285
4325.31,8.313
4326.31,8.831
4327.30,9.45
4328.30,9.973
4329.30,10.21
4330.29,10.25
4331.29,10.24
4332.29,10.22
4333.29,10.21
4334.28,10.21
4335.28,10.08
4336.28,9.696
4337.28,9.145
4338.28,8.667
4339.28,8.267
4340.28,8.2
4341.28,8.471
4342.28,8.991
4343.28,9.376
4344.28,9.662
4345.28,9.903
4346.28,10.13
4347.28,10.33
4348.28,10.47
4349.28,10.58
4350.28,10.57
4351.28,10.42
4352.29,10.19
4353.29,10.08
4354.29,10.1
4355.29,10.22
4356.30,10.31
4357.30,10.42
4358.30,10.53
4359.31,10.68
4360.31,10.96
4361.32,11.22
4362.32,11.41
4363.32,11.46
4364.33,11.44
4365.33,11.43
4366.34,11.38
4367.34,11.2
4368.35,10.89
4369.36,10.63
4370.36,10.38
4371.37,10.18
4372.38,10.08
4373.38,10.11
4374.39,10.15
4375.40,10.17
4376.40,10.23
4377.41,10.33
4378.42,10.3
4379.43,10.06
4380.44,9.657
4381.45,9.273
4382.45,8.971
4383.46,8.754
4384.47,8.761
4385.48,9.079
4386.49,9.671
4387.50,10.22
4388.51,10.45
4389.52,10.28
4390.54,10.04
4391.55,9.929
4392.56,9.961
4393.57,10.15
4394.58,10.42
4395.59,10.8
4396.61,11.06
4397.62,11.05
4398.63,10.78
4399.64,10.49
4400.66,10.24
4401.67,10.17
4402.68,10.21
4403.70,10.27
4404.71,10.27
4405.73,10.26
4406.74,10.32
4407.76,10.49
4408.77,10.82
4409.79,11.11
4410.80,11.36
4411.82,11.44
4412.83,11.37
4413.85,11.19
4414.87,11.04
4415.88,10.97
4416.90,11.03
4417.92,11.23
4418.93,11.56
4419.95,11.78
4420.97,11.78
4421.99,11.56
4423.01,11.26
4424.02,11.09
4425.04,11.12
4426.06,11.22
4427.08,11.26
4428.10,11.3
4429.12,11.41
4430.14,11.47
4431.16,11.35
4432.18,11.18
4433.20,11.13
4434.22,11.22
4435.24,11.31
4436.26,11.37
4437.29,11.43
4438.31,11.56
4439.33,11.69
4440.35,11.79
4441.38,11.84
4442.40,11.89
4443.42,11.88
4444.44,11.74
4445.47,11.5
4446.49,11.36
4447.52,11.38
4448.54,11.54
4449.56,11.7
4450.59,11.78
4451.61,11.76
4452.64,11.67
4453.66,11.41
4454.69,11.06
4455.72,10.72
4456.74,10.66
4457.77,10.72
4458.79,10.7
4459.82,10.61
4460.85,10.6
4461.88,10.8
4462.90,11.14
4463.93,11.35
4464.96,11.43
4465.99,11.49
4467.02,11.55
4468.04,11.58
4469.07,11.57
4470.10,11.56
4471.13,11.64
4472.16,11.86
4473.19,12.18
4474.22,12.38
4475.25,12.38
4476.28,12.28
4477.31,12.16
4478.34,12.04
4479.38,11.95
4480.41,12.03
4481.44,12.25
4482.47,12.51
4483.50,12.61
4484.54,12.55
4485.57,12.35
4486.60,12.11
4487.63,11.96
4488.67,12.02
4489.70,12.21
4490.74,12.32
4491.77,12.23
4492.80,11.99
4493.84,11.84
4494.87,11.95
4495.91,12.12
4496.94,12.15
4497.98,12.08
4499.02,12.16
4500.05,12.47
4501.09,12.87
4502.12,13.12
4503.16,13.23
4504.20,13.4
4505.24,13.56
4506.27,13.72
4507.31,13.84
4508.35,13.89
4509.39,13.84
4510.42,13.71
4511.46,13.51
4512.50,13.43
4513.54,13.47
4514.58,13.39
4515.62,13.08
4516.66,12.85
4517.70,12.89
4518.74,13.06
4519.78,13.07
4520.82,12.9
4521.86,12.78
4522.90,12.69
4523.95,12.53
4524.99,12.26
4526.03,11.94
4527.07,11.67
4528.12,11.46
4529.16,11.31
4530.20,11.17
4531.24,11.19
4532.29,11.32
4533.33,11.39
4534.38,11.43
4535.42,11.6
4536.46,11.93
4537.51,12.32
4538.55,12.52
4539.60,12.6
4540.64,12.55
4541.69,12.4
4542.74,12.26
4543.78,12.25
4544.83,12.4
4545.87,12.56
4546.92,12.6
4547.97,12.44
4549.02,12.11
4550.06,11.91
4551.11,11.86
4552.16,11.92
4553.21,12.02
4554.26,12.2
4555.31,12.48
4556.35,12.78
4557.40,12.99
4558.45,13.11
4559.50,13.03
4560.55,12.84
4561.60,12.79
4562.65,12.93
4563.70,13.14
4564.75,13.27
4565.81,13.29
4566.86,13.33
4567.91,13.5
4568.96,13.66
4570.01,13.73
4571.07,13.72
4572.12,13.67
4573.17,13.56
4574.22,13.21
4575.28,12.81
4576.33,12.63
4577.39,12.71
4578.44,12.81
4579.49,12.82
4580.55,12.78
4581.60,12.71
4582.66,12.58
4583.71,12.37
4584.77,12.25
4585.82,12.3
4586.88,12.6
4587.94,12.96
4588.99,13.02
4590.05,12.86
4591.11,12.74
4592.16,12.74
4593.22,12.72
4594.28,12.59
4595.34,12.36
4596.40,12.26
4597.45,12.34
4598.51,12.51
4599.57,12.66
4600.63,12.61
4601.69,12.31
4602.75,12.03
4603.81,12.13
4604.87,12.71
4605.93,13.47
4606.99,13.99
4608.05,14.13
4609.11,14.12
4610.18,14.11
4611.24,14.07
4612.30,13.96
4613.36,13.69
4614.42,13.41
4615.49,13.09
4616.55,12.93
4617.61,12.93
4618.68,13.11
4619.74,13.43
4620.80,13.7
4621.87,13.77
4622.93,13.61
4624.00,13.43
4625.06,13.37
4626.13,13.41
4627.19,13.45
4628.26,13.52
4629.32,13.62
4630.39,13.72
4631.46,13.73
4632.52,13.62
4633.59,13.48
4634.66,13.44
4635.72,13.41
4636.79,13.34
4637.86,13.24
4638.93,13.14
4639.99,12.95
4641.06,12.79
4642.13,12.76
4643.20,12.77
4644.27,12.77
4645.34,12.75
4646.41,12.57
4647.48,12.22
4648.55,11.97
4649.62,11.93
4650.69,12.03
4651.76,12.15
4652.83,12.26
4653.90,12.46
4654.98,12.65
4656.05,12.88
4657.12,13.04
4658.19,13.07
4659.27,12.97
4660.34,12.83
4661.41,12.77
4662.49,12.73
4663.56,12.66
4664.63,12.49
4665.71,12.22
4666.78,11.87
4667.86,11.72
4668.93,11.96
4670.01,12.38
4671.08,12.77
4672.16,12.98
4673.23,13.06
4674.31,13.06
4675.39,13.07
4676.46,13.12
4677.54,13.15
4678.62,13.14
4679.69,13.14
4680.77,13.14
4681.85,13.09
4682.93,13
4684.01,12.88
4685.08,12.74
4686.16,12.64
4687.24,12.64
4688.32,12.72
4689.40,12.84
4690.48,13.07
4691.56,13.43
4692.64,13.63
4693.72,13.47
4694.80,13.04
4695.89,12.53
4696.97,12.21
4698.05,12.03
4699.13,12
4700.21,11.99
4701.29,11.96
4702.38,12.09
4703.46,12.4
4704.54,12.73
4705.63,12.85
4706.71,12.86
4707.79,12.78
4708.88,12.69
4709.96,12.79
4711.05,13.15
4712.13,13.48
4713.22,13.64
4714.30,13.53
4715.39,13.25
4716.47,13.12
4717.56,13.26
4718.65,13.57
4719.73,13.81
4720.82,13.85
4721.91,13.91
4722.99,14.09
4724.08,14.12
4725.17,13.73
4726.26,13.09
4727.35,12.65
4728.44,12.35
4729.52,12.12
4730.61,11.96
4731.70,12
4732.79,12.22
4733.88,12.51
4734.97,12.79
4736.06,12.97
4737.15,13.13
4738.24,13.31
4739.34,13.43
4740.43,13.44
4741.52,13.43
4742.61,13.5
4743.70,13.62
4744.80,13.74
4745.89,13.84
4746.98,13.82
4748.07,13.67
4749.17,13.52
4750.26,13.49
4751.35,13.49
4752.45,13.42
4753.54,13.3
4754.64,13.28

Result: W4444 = 1.54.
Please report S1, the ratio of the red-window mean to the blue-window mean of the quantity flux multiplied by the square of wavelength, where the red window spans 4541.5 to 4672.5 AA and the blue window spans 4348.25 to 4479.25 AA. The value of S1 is 1.3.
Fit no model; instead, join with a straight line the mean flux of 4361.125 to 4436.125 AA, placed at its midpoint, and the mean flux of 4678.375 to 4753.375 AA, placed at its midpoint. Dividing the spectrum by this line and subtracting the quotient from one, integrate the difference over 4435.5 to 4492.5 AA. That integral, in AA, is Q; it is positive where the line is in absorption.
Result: -2.7 AA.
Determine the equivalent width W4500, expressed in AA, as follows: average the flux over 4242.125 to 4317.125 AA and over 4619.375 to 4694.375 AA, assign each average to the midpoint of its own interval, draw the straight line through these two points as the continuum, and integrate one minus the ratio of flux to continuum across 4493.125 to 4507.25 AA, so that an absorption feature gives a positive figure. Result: -2.0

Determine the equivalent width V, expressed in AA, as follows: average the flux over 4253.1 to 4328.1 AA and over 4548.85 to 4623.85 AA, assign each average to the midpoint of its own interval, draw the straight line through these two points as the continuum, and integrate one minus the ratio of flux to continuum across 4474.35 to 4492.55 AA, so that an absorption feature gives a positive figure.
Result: -1.28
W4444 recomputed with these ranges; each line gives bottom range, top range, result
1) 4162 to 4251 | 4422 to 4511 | 1.45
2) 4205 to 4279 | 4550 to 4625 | 1.62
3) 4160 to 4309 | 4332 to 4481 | 1.31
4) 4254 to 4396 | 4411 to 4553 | 1.38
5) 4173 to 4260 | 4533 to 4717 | 1.67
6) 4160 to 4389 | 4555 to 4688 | 1.64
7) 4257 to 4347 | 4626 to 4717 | 1.73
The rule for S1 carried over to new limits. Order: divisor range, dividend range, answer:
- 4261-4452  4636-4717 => 1.49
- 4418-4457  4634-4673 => 1.21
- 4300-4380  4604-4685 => 1.57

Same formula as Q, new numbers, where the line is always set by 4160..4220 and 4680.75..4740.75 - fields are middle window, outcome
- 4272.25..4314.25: 7.65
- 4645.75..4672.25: 0.21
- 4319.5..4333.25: 0.87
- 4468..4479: -0.77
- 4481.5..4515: -4.06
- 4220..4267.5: 0.84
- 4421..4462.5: -1.39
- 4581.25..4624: -3.02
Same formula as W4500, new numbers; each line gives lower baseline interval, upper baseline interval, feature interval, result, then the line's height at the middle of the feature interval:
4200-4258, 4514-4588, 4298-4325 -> 5.92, 10.2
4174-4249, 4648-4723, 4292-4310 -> 5.19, 9.94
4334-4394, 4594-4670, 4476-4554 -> -4.93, 11.7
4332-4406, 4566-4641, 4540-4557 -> 0.18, 12.4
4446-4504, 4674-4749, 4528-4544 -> 0.37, 12.1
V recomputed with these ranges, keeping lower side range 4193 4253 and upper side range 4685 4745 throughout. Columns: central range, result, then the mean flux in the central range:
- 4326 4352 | 1.4 AA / 9.72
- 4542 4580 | -3.0 AA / 12.8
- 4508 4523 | -2.2 AA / 13.3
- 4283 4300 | 3.2 AA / 8.04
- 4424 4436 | -0.4 AA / 11.3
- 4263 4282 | 1.2 AA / 9.17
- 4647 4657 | 0.2 AA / 12.3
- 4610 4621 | -1.1 AA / 13.5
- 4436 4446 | -0.6 AA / 11.7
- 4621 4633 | -1.2 AA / 13.6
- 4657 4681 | -0.2 AA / 12.7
